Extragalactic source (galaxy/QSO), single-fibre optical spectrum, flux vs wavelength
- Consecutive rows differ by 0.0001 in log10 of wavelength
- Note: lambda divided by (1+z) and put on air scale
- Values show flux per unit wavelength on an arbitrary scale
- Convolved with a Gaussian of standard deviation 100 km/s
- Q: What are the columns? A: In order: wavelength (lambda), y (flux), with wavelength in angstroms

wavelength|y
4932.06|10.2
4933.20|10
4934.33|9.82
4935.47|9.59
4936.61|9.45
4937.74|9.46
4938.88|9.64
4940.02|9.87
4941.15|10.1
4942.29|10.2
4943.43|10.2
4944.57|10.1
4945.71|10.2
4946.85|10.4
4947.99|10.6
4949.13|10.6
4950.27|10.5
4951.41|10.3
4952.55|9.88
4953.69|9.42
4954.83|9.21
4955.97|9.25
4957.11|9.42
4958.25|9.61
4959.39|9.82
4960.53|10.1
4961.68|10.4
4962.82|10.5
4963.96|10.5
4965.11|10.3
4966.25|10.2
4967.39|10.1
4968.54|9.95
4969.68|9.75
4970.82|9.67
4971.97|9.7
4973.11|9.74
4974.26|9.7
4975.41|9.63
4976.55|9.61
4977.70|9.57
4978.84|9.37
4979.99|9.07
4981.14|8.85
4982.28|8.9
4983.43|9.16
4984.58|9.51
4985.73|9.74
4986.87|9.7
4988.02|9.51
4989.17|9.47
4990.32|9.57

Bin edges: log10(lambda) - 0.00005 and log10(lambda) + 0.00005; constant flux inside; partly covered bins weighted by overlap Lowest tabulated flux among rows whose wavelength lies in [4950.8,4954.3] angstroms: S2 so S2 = 9.42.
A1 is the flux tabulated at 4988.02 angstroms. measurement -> 9.51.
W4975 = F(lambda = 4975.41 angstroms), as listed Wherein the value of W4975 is 9.63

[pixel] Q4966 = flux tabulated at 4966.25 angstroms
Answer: 10.2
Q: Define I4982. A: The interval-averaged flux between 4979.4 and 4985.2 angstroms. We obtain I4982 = 9.09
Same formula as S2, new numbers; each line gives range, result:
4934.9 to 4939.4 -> 9.45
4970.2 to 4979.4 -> 9.37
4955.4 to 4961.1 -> 9.25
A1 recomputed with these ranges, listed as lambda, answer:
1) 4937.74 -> 9.46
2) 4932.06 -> 10.2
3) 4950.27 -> 10.5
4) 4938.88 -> 9.64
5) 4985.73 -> 9.74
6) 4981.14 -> 8.85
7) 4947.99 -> 10.6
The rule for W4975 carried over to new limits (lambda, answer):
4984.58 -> 9.51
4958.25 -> 9.61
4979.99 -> 9.07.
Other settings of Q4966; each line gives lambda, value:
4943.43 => 10.2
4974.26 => 9.7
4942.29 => 10.2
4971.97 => 9.7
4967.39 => 10.1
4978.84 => 9.37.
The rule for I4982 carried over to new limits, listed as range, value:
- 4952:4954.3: 9.65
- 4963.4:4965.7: 10.4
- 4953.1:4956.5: 9.3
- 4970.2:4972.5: 9.68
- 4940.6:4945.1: 10.1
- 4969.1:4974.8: 9.72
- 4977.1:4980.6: 9.32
